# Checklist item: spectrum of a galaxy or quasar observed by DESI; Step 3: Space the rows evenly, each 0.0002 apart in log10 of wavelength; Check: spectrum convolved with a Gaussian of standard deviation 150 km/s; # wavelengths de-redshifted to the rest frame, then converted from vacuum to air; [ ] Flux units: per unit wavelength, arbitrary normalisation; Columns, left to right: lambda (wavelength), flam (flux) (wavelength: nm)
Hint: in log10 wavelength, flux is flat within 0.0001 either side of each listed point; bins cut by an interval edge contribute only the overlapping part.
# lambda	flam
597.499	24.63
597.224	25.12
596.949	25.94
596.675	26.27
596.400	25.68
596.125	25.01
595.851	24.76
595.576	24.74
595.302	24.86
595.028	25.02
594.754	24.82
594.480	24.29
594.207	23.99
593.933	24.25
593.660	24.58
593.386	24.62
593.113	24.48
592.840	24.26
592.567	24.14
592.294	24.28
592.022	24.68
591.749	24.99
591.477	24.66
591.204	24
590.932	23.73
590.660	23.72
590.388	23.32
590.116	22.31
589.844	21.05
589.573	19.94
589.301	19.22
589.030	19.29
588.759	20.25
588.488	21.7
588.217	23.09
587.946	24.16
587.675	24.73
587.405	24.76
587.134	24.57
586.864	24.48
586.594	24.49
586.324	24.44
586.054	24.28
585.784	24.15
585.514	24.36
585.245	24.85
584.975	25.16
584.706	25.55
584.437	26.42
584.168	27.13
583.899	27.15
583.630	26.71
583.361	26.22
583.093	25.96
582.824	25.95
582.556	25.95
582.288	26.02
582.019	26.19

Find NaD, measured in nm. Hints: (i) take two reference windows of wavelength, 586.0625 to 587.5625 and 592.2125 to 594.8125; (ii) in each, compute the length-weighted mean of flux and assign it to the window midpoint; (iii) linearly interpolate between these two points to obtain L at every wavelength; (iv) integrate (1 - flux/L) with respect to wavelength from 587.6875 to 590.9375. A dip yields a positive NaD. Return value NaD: 0.35 nm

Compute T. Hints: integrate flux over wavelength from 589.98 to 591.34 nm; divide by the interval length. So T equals 23.4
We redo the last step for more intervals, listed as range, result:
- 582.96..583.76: 26.3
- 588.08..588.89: 21.7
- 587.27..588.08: 24.6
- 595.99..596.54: 25.3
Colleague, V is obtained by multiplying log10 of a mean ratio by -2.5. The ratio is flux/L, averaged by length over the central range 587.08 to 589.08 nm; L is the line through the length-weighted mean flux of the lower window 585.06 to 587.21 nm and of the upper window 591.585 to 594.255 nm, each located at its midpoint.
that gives 0.07 mag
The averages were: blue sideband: 24.5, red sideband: 24.4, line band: 22.9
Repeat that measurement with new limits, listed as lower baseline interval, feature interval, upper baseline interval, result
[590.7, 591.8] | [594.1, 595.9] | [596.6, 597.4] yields 0.02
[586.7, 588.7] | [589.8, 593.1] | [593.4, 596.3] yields 0.02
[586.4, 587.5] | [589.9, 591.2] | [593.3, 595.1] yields 0.06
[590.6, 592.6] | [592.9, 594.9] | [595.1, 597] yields 0.02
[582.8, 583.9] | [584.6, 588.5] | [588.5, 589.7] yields -0.08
